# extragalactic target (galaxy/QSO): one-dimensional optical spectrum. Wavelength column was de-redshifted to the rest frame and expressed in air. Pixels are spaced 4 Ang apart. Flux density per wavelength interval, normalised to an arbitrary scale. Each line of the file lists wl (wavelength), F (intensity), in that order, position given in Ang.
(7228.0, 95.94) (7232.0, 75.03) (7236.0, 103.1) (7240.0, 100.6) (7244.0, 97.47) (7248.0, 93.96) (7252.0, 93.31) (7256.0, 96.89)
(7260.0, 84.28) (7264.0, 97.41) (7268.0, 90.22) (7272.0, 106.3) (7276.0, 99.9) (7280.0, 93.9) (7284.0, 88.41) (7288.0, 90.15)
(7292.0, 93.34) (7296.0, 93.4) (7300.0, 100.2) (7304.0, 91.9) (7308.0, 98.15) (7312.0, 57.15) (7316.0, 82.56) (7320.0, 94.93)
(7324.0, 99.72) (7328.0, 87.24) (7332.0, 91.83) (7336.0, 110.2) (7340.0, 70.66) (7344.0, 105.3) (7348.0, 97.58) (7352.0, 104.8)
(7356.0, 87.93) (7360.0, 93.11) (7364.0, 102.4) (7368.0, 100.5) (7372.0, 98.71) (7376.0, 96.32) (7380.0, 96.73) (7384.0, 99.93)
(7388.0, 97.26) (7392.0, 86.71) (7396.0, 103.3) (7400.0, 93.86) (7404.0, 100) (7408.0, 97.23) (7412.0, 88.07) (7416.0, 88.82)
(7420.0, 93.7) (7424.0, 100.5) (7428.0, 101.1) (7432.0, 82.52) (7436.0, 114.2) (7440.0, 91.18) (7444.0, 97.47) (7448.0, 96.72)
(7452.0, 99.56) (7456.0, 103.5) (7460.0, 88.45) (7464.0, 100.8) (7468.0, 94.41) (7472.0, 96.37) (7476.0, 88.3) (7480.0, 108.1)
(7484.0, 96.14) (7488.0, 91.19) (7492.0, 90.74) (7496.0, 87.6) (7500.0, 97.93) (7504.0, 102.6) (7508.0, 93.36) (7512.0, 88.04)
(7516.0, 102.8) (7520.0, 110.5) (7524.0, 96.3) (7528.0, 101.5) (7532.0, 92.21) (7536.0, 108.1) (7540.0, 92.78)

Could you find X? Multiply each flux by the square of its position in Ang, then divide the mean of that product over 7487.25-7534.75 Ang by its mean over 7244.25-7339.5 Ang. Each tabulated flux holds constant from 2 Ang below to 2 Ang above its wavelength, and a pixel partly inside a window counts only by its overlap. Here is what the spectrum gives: 1.11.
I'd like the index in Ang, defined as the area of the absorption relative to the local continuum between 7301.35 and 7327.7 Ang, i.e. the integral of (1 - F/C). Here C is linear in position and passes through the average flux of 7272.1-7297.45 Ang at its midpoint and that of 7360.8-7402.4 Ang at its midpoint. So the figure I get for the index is 2.07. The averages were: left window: 94.2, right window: 97.5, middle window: 87.7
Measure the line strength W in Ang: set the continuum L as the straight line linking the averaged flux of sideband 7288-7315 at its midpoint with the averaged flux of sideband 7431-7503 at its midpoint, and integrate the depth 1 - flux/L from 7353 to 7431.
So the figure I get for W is -2.7 Ang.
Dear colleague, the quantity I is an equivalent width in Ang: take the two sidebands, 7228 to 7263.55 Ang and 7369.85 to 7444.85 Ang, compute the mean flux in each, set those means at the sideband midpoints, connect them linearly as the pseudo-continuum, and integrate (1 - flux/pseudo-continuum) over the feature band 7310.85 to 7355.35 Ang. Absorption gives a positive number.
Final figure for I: 1.5 Ang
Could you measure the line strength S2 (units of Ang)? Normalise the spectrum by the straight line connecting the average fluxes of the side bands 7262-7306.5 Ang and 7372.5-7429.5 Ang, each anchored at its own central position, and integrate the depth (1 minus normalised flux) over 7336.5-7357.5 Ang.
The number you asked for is 0.2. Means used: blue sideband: 95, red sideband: 96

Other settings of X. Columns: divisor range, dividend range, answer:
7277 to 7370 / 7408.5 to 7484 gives 1.07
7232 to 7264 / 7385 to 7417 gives 1.05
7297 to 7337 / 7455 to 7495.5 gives 1.09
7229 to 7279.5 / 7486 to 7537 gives 1.10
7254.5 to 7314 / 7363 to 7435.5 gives 1.08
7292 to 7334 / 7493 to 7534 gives 1.14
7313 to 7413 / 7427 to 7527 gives 1.05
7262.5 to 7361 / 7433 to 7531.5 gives 1.09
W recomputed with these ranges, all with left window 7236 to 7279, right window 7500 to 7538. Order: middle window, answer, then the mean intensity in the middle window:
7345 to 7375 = -0.16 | 98.1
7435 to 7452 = -0.09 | 99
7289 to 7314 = 2.00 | 89.1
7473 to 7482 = 0.08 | 98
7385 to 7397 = 0.30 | 95.5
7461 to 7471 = 0.22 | 96.6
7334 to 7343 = 0.48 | 92.1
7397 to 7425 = 0.98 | 94.7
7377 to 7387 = -0.02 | 98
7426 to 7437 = 0.05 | 97.9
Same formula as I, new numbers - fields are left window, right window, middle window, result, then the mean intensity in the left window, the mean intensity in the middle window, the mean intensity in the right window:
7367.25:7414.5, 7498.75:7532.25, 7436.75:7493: 0.8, 96.4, 96.4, 98.7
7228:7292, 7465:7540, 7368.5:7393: -0.3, 94.1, 96.6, 96.9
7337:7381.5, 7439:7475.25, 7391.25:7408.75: -0.1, 96.1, 96.8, 96.4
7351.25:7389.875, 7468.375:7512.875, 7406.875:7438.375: 0.2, 97.5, 95.7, 94.7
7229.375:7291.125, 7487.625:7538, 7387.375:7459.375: -0.1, 94.1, 96.3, 97.3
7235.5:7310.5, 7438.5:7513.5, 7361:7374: -0.6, 95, 100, 95.5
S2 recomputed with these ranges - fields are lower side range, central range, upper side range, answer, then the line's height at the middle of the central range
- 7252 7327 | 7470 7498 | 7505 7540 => 1.0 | 97.7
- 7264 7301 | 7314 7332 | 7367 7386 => 1.0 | 96.5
